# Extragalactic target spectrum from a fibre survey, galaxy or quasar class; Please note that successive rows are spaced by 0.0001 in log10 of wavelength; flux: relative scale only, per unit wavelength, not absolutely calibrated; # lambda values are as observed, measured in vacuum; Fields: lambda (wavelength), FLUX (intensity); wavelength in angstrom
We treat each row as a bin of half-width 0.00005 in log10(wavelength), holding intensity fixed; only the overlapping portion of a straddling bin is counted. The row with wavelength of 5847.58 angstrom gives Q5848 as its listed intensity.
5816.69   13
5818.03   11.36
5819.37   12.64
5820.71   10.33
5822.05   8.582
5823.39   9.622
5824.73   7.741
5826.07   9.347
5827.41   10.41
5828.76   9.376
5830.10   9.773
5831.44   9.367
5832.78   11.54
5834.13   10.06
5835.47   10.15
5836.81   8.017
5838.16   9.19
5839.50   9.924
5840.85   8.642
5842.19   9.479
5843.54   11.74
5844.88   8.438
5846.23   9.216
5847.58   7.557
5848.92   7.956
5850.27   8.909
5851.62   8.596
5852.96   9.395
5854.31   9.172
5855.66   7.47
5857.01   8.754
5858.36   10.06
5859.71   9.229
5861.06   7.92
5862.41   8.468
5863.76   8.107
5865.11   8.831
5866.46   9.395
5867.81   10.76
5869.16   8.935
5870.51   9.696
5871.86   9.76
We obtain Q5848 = 7.557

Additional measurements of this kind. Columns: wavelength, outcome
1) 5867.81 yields 10.76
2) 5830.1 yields 9.773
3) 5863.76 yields 8.107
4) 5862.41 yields 8.468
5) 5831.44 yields 9.367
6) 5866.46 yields 9.395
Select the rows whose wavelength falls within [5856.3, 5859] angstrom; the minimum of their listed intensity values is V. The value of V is 8.754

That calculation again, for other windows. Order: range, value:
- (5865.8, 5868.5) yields 9.395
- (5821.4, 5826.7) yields 7.741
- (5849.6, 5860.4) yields 7.47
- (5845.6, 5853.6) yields 7.557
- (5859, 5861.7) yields 7.92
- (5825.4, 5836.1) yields 9.347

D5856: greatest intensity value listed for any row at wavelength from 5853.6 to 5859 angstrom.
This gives 10.06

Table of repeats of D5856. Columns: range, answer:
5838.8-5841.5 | 9.924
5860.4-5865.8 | 8.831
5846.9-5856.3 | 9.395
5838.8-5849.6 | 11.74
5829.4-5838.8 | 11.54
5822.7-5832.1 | 10.41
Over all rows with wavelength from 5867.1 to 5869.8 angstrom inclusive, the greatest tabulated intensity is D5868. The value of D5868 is 10.76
